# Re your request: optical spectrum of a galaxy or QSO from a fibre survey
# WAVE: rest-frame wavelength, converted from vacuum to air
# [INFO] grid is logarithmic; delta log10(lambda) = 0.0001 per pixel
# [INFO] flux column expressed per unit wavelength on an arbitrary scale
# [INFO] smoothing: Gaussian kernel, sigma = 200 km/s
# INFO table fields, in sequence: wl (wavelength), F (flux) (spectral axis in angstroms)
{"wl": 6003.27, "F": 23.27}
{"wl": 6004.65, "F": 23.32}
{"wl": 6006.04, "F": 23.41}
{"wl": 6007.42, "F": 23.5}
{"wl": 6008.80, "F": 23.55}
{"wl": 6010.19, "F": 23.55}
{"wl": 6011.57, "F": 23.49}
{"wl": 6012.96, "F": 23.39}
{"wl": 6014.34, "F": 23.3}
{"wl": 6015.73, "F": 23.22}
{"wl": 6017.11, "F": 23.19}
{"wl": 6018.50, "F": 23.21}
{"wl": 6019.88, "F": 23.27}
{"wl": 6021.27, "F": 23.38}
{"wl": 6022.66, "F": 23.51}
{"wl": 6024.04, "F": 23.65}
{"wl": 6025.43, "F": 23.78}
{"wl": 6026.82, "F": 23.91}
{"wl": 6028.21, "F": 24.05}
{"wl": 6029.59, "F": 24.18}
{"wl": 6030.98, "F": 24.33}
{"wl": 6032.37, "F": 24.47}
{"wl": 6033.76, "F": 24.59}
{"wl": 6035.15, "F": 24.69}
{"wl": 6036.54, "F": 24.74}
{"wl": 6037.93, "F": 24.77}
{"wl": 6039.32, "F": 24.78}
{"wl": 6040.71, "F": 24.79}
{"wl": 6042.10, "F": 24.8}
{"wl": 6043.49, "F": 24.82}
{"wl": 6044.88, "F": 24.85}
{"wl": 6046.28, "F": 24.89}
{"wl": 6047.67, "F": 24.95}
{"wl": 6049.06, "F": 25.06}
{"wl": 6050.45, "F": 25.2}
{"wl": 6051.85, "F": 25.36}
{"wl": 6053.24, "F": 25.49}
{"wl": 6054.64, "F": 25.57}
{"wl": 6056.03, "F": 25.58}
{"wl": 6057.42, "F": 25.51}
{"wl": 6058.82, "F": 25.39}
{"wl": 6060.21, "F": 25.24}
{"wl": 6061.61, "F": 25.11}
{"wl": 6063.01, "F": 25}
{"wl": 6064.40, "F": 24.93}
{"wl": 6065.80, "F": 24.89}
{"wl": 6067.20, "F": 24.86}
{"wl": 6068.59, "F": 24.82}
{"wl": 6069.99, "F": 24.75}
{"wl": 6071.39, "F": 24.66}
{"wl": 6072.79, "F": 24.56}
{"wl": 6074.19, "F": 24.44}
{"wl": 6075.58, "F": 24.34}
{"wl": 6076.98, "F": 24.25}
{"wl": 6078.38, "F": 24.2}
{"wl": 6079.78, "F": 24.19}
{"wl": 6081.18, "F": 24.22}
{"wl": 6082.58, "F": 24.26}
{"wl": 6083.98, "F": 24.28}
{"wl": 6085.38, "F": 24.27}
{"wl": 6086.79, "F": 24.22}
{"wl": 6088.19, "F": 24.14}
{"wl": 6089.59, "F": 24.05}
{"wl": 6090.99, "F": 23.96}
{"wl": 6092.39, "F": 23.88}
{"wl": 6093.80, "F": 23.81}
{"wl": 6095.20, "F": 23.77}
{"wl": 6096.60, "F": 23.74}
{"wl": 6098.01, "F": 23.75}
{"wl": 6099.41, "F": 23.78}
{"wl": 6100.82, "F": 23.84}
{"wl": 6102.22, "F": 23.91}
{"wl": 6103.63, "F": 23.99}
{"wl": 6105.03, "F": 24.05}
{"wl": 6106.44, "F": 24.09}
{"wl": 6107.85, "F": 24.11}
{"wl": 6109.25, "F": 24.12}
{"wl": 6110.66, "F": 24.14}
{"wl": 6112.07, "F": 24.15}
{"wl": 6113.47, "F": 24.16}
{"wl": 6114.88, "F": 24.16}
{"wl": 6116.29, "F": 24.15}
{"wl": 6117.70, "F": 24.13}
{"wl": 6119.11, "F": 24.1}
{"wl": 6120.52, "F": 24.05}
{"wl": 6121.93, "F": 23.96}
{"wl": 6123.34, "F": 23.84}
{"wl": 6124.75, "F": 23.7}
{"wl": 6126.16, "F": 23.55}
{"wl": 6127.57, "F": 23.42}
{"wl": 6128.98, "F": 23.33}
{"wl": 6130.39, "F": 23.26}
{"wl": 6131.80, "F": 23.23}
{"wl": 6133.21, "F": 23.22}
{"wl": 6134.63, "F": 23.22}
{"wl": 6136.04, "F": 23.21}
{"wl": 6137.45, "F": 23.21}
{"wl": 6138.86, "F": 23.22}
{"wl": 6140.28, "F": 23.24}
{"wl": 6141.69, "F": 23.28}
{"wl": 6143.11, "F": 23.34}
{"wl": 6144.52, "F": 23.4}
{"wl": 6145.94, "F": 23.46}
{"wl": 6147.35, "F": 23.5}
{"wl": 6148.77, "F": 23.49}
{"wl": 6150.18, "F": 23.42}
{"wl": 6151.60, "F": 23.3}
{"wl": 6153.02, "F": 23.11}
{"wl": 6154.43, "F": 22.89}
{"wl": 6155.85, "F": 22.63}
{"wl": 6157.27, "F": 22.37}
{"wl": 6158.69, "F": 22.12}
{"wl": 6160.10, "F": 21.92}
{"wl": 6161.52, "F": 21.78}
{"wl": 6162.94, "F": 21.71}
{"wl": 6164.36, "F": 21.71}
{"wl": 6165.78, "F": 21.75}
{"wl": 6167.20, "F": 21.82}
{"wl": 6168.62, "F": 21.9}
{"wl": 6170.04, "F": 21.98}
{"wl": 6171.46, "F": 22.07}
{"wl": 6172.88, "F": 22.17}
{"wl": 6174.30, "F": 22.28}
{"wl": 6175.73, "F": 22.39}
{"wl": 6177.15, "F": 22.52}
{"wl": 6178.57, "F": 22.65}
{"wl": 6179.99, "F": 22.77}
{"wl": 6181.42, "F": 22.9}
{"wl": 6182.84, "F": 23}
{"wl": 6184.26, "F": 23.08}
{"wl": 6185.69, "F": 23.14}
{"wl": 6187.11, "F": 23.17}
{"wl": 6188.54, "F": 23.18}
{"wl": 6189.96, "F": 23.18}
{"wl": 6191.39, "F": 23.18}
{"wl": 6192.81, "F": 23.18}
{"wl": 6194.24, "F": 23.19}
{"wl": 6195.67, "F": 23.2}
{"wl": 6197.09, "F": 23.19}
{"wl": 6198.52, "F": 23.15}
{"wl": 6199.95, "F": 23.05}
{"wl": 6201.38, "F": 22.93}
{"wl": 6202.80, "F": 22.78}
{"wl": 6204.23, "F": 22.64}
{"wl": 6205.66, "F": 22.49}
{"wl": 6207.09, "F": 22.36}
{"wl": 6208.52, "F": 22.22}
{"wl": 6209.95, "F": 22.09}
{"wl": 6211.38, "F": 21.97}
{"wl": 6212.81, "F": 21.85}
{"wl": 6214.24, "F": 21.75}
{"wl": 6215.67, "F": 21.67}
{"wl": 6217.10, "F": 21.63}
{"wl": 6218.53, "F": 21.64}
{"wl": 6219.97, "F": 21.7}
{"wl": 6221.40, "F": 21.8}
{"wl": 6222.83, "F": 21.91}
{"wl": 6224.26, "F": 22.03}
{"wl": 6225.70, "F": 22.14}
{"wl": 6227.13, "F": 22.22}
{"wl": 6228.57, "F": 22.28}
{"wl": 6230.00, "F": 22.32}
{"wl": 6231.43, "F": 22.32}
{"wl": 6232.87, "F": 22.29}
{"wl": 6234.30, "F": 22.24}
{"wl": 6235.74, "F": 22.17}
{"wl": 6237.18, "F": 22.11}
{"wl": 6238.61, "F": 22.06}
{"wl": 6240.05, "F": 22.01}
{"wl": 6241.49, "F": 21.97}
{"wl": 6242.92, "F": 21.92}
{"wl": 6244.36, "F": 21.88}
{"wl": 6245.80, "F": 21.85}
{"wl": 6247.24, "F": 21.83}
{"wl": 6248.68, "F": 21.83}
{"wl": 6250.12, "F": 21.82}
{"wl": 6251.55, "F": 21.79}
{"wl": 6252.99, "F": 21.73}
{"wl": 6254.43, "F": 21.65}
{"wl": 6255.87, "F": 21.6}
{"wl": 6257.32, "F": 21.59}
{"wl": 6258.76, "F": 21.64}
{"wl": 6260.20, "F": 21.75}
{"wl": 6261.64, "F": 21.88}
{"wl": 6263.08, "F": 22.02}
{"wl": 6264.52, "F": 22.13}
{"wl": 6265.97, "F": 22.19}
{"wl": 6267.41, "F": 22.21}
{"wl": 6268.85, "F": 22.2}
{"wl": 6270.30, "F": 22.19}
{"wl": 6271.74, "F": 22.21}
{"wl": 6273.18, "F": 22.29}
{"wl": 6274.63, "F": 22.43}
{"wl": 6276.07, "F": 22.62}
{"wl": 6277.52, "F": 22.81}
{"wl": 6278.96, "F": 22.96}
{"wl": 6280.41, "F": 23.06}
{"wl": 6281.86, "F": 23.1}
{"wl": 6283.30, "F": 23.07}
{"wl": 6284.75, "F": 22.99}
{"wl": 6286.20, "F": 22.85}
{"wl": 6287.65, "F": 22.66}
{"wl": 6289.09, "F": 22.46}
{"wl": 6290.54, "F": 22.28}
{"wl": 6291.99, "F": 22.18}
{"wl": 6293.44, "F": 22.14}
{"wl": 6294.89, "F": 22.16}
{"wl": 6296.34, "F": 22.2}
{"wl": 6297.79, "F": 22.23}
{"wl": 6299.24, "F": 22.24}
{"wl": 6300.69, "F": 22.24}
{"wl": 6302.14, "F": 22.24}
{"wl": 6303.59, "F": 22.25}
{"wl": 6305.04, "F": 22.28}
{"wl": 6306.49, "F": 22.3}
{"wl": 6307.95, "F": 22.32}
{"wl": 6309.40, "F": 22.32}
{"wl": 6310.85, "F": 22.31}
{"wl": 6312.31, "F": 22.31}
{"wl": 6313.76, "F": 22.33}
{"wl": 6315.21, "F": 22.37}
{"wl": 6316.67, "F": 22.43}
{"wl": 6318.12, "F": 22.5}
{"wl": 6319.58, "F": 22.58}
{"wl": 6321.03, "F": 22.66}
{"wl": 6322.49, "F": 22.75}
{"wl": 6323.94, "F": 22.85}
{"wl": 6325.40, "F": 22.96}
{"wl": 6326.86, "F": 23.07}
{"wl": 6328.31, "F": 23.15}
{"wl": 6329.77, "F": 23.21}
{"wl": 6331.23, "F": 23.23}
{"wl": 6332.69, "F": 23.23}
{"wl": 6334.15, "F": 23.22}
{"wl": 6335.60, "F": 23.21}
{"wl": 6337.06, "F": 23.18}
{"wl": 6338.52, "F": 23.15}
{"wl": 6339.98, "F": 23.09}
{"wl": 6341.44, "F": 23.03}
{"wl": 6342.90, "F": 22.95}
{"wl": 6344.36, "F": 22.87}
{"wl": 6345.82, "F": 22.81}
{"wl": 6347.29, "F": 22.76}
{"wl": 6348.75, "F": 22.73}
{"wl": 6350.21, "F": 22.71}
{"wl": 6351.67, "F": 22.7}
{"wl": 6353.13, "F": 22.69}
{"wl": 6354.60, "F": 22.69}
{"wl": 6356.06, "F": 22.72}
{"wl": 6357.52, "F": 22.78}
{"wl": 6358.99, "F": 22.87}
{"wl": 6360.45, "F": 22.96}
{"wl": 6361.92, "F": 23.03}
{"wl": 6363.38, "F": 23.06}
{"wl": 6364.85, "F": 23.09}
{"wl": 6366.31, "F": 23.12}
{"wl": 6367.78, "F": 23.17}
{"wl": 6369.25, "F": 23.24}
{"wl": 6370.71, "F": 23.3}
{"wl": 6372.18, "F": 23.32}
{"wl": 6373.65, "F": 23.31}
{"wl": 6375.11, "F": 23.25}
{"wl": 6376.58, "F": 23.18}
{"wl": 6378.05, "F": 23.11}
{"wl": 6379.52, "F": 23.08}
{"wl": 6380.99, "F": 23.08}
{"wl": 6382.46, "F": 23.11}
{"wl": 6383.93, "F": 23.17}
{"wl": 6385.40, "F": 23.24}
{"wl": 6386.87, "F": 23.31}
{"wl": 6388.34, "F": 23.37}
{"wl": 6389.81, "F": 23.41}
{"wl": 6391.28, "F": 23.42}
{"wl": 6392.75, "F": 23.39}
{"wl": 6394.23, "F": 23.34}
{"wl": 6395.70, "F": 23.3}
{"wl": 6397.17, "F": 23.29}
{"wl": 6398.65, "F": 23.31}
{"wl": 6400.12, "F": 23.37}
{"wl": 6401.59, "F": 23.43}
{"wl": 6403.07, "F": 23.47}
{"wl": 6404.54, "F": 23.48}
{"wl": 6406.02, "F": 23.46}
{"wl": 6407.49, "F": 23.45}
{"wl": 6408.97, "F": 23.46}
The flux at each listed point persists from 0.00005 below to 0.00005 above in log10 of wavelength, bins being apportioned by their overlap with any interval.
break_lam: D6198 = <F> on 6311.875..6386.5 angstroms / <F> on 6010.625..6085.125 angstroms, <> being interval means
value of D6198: 0.9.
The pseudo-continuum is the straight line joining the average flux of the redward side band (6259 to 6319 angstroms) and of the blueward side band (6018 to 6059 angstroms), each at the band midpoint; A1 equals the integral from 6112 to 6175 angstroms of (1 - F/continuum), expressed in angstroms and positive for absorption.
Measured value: 1.6 angstroms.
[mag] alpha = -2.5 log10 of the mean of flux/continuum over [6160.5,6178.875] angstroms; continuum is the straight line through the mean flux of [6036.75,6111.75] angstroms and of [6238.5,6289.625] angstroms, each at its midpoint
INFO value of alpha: 0.06 mag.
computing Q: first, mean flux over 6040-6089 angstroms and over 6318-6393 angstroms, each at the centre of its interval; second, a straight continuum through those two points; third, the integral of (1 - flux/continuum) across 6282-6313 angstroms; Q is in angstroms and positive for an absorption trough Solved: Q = 1.3 angstroms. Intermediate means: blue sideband 24.8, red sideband 23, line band 22.4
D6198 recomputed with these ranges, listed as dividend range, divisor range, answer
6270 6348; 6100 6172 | 0.97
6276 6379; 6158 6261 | 1.02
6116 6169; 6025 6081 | 0.93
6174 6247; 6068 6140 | 0.94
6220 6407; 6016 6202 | 0.95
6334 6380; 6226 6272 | 1.05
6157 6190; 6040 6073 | 0.89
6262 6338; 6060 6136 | 0.94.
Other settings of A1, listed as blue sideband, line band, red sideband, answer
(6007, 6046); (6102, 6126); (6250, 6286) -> -0.7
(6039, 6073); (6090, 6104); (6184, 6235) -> 0.3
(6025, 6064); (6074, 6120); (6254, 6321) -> 0.5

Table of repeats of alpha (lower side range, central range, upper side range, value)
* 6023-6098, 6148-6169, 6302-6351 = 0.07 mag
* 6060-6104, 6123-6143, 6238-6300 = 0.02 mag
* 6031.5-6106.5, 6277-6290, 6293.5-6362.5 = 0.01 mag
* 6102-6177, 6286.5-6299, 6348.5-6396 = 0.04 mag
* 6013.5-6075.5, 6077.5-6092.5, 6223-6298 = 0.00 mag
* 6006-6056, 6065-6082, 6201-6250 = -0.03 mag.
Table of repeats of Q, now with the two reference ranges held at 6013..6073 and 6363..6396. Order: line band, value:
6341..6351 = 0.2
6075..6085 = 0.1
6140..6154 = 0.5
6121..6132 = 0.3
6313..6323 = 0.4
